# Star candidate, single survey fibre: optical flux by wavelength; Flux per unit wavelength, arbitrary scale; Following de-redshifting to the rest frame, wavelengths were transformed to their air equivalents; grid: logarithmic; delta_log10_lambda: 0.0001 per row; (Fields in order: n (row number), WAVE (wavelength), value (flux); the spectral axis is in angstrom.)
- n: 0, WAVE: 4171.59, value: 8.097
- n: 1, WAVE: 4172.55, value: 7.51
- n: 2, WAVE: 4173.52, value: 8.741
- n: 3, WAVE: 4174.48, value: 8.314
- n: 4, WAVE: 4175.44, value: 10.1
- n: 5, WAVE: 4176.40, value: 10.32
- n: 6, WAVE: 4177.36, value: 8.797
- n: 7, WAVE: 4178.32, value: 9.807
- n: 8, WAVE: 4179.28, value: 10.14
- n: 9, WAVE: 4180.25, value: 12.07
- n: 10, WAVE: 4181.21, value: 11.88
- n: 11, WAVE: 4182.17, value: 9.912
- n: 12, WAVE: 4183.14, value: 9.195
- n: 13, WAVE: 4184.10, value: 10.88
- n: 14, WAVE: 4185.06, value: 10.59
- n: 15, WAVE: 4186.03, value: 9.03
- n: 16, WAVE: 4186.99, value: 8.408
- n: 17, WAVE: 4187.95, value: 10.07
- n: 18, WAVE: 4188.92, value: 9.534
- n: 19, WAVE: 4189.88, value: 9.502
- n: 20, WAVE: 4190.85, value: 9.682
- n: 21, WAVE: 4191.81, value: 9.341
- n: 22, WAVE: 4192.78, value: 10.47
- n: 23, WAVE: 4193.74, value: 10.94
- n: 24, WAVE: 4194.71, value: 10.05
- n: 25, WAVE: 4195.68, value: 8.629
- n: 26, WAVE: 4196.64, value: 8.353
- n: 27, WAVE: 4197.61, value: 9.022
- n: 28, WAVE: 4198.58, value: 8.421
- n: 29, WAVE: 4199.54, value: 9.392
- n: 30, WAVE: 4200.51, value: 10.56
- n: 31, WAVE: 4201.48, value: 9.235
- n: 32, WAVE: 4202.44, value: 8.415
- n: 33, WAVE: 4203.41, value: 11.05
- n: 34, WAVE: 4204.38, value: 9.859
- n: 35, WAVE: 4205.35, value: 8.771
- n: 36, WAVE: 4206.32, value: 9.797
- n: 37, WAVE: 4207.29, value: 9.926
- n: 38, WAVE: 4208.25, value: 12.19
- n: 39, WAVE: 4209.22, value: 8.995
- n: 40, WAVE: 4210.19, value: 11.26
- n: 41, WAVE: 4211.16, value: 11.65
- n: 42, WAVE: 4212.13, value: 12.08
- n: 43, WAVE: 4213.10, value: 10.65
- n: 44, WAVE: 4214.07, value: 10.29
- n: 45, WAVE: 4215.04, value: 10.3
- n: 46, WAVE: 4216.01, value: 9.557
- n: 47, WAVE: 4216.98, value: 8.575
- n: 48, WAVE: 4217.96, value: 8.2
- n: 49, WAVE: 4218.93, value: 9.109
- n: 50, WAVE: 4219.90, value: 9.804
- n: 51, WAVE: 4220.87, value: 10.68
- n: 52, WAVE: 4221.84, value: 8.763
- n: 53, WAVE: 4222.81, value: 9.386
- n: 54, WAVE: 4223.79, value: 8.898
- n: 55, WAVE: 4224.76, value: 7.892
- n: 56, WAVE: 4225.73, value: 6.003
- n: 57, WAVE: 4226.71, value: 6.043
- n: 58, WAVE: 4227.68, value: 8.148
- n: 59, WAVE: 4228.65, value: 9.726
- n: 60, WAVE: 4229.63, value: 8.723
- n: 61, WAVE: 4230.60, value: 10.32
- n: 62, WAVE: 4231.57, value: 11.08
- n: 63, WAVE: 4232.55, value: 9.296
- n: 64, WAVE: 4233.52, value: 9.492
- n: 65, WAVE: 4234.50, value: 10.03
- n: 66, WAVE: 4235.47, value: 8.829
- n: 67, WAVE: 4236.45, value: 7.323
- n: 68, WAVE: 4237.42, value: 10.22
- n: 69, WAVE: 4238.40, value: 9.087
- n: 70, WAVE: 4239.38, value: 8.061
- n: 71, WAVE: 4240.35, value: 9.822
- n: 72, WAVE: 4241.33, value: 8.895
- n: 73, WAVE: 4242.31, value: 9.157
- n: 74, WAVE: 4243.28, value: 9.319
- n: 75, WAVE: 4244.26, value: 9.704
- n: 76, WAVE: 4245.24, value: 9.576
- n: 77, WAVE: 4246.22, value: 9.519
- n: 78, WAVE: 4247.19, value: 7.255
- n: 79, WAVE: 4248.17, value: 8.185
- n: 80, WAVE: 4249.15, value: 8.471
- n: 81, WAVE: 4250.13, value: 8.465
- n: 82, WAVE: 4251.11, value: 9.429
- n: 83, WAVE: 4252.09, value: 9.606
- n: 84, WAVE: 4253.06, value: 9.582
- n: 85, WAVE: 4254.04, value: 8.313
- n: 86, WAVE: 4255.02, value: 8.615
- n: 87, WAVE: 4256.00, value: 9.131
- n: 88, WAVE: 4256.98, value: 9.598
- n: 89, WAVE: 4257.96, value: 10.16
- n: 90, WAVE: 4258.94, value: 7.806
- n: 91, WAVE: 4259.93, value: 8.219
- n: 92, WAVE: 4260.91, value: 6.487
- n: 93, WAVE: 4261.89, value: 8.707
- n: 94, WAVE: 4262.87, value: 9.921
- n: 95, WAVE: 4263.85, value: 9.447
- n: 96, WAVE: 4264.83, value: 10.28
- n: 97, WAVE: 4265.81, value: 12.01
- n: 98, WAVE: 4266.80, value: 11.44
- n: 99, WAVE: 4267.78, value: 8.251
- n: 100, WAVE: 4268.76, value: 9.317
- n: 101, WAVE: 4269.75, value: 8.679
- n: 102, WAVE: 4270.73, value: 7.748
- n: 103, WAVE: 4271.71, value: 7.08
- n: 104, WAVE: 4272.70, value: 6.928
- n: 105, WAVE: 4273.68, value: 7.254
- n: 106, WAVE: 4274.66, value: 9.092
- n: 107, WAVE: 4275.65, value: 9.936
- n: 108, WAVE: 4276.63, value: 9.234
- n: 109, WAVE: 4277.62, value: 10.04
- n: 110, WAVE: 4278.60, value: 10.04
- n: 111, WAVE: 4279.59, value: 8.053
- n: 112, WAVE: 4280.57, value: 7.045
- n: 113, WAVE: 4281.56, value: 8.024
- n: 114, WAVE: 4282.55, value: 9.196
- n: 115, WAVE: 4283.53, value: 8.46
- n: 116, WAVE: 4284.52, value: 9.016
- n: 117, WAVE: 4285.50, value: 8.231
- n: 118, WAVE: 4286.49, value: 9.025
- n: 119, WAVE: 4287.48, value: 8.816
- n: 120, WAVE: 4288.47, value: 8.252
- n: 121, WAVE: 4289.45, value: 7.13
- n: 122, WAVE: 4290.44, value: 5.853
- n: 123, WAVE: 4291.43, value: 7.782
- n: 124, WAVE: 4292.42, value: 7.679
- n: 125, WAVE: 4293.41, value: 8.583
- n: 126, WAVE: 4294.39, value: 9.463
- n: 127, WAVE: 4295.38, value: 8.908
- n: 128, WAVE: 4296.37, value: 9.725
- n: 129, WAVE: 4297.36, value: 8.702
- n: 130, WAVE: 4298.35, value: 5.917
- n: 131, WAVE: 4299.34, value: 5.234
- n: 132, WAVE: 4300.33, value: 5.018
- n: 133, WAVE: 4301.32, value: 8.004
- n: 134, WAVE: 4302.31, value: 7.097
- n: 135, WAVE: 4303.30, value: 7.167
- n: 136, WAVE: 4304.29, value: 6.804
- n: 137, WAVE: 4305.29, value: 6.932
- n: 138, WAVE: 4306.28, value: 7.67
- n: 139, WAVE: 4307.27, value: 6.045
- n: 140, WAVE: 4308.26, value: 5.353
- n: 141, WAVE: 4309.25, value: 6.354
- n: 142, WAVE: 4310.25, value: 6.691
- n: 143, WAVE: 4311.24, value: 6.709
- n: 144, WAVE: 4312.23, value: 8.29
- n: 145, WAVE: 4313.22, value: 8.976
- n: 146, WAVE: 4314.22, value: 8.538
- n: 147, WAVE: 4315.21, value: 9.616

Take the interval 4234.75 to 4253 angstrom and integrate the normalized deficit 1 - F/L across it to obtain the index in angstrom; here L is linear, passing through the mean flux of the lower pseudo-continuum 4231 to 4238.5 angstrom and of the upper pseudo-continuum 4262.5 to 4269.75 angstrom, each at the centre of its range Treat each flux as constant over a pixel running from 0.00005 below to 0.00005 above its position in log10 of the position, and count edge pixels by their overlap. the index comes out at 1.2 angstrom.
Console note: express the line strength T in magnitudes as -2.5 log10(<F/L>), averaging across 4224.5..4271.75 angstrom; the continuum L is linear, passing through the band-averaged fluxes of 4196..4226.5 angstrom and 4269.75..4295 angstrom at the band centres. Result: -0.01 mag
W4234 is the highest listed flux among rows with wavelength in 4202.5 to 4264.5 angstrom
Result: 12.19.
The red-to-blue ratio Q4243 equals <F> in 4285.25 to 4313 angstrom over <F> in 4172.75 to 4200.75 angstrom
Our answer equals 0.76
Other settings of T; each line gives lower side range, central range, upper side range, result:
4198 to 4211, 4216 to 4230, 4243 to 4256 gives 0.11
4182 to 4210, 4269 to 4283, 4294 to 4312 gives -0.10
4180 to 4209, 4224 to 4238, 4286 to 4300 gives 0.04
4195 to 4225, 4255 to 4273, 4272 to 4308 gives -0.06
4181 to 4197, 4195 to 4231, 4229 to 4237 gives 0.02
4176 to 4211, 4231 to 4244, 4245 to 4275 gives -0.01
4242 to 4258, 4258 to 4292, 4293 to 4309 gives -0.06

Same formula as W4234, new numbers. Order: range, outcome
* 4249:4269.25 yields 12.01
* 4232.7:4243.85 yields 10.22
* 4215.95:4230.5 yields 10.68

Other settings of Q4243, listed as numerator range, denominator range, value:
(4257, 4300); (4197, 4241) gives 0.90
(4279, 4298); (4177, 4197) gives 0.84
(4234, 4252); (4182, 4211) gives 0.92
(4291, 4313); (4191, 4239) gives 0.77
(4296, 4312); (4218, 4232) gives 0.77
